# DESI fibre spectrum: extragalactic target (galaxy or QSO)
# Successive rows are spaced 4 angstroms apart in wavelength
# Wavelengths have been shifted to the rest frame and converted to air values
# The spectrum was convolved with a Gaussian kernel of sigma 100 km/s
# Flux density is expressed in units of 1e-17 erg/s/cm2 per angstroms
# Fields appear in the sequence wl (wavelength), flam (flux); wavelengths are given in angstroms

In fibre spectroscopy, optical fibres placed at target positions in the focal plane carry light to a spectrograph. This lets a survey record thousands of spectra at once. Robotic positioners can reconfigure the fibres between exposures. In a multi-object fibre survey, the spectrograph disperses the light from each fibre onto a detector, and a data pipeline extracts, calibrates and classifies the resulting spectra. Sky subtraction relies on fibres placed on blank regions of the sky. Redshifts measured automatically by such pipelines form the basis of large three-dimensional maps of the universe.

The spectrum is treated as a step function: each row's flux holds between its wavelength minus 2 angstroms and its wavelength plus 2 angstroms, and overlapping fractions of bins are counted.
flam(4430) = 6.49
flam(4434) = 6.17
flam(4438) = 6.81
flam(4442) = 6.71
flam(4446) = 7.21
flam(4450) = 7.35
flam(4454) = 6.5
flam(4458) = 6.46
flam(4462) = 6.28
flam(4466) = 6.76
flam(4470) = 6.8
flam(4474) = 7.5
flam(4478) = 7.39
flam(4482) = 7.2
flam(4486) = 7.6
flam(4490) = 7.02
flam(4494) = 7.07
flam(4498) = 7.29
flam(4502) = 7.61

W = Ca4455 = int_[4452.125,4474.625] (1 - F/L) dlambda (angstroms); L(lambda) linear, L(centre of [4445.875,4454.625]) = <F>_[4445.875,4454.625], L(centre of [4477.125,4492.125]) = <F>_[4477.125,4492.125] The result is 1.5 angstroms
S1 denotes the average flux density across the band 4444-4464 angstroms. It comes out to 6.76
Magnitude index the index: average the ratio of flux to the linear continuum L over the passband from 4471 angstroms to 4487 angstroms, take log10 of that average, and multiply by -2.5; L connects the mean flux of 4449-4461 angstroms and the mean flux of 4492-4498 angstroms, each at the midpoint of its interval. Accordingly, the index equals -0.063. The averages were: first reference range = 6.68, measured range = 7.37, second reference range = 7.14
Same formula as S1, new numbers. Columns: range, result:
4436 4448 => 6.91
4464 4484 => 7.13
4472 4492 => 7.34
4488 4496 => 7.04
